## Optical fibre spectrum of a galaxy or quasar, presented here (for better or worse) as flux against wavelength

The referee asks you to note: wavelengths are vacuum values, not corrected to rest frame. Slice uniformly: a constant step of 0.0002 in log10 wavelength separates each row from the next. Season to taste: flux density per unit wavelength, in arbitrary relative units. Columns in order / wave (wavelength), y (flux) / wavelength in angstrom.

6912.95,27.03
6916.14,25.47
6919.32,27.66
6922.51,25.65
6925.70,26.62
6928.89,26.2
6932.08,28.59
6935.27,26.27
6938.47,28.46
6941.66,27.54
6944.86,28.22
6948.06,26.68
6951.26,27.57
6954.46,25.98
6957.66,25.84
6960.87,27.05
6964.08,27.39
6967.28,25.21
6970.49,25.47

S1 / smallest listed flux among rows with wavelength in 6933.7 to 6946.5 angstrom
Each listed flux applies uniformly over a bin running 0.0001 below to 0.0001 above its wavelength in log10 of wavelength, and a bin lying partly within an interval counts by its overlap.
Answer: 26.27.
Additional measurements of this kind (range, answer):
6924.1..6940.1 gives 26.2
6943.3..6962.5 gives 25.84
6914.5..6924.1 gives 25.47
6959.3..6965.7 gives 27.05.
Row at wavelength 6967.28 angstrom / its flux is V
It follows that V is 25.21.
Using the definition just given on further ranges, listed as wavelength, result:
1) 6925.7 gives 26.62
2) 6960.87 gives 27.05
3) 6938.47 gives 28.46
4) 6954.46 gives 25.98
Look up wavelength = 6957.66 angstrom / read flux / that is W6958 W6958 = 25.84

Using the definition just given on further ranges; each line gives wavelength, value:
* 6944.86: 28.22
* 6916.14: 25.47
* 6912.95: 27.03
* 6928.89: 26.2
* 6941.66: 27.54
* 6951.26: 27.57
